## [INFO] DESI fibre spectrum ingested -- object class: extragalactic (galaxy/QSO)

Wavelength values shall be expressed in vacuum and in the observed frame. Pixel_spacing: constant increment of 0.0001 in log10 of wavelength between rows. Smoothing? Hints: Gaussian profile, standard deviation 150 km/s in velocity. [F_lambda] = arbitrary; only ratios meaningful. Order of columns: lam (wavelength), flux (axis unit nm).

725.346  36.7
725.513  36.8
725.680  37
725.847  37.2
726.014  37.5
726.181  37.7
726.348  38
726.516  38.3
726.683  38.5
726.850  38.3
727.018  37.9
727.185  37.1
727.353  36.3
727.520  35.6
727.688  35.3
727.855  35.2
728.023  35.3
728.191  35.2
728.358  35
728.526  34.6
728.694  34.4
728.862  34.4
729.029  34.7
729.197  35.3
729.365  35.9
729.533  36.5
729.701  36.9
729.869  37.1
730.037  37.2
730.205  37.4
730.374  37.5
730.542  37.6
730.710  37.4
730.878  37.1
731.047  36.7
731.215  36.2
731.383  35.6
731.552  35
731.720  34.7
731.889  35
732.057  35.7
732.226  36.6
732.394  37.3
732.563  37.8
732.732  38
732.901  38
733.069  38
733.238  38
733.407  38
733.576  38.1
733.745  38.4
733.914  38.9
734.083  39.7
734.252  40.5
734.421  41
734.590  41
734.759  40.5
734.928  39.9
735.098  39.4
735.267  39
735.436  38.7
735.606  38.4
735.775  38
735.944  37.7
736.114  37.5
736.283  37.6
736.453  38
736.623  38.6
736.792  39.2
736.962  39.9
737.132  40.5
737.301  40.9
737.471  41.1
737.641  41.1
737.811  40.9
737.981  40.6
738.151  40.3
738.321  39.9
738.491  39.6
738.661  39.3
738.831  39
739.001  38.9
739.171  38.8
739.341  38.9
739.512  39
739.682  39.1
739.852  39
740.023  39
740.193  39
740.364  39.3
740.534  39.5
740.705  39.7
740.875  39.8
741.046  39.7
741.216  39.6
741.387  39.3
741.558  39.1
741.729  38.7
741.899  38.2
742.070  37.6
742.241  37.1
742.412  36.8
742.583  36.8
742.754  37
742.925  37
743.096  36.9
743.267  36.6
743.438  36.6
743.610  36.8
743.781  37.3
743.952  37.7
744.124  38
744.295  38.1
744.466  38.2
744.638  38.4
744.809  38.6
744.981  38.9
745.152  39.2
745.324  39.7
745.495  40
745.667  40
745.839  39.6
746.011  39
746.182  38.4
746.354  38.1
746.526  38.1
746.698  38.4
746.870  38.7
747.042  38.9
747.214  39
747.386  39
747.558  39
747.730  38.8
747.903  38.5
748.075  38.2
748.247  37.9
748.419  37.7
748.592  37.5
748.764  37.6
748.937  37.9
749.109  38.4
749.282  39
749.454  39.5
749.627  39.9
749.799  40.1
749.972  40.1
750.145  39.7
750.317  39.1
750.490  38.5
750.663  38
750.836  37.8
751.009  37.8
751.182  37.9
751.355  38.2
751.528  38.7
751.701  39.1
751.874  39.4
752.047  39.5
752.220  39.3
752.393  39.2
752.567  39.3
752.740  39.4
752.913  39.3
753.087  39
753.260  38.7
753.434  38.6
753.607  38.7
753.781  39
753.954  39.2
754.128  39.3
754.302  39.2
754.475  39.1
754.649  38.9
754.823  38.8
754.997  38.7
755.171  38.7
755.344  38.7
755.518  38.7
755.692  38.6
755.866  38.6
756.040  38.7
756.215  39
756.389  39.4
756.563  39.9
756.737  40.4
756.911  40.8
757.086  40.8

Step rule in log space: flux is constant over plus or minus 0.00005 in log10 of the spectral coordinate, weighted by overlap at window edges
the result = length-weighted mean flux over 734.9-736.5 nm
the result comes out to 38.4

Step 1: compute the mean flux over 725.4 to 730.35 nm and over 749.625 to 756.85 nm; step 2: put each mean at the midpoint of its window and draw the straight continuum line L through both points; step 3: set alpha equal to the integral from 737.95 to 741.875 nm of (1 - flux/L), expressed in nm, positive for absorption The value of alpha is -0.17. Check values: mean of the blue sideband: 36.4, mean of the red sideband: 39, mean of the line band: 39.3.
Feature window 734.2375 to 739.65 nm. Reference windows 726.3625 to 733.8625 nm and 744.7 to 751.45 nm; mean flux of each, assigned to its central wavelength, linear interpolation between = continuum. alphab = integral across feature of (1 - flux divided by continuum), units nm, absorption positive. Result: -0.30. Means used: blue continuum 36.6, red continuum 38.7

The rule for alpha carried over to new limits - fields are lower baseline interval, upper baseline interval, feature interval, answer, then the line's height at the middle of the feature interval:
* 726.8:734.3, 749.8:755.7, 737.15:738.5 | -0.12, 37.4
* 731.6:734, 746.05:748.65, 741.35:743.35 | 0.03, 38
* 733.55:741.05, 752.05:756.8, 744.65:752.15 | 0.08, 39.2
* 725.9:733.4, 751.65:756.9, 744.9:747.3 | -0.05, 38.3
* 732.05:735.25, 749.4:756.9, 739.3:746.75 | 0.08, 38.9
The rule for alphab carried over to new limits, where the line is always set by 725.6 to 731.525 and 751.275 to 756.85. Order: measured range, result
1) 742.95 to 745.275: 0.02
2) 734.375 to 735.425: -0.08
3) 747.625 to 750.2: -0.01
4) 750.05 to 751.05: 0.00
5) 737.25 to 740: -0.16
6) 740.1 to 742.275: -0.07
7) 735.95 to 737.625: -0.09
